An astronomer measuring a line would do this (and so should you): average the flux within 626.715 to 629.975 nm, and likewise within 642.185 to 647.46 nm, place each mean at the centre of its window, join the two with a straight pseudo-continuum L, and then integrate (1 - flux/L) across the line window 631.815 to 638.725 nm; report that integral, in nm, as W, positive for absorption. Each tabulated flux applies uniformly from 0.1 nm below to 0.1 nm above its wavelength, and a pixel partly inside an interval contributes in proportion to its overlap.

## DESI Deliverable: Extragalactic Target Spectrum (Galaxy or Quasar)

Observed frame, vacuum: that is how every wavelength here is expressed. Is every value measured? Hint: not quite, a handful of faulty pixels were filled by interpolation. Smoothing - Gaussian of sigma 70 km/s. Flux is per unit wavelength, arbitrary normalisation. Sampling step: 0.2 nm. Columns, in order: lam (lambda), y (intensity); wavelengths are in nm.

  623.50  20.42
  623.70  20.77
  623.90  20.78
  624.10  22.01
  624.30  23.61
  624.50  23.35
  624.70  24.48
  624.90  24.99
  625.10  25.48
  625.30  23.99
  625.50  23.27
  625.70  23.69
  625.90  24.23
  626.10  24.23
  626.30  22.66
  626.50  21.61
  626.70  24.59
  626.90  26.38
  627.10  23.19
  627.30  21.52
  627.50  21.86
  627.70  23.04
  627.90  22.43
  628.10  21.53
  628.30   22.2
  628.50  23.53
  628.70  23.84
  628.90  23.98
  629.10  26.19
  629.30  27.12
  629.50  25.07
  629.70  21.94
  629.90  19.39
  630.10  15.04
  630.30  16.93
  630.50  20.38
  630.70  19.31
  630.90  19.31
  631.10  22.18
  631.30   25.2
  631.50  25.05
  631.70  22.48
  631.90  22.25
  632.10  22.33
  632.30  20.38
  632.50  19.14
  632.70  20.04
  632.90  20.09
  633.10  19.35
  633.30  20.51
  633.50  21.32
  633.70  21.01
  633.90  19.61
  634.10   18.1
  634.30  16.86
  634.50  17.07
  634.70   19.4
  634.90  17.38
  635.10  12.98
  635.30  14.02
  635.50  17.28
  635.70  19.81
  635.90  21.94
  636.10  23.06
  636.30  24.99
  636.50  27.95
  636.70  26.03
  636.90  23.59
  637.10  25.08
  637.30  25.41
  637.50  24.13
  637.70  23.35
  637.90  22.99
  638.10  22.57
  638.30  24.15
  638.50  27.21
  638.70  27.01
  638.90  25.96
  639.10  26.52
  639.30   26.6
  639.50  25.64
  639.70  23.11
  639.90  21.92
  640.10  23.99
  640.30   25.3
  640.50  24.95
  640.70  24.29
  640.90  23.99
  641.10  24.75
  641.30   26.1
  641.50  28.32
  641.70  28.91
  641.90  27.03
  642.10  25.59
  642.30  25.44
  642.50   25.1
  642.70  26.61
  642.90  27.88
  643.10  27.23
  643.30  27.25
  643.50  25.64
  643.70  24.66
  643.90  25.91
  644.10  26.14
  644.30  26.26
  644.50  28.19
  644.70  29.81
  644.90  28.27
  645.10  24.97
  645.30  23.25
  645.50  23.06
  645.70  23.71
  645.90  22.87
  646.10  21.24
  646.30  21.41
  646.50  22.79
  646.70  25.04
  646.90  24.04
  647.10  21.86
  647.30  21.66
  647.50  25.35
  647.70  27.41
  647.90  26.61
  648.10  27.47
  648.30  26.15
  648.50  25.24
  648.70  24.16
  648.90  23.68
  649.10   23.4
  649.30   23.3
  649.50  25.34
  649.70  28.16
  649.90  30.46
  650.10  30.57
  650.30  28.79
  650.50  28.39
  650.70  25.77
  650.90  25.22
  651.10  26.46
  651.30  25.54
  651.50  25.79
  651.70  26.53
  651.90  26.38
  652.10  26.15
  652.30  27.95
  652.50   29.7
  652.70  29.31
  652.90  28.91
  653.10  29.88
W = 0.79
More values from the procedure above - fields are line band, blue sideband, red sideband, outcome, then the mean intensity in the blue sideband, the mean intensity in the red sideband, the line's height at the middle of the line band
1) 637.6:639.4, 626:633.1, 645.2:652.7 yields -0.11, 22.1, 25.5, 23.7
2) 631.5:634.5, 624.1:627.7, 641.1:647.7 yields 0.49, 23.6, 25.4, 24.3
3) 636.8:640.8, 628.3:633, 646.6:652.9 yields -0.17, 21.8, 26.2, 23.7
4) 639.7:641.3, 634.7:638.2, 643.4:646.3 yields -0.05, 21.8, 25.2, 23.4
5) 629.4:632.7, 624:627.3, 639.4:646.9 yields 0.44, 23.8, 25.3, 24.3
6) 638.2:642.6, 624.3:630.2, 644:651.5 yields -0.15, 23.3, 25.5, 24.7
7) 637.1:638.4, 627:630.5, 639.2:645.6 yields 0.04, 22.2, 25.8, 24.6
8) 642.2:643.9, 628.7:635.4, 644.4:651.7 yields -0.17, 20.4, 25.4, 23.9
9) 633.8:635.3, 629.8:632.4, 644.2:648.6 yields 0.32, 20.8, 24.8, 21.7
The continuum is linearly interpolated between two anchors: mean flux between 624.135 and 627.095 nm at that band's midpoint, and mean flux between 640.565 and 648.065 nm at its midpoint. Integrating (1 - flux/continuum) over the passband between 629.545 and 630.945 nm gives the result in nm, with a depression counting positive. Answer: 0.30 nm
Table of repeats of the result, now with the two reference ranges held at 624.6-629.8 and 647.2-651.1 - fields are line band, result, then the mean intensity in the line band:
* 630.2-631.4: 0.18 nm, 20.6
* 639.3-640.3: 0.04 nm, 24.1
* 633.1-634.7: 0.34 nm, 19.2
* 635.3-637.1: 0.15 nm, 22.7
